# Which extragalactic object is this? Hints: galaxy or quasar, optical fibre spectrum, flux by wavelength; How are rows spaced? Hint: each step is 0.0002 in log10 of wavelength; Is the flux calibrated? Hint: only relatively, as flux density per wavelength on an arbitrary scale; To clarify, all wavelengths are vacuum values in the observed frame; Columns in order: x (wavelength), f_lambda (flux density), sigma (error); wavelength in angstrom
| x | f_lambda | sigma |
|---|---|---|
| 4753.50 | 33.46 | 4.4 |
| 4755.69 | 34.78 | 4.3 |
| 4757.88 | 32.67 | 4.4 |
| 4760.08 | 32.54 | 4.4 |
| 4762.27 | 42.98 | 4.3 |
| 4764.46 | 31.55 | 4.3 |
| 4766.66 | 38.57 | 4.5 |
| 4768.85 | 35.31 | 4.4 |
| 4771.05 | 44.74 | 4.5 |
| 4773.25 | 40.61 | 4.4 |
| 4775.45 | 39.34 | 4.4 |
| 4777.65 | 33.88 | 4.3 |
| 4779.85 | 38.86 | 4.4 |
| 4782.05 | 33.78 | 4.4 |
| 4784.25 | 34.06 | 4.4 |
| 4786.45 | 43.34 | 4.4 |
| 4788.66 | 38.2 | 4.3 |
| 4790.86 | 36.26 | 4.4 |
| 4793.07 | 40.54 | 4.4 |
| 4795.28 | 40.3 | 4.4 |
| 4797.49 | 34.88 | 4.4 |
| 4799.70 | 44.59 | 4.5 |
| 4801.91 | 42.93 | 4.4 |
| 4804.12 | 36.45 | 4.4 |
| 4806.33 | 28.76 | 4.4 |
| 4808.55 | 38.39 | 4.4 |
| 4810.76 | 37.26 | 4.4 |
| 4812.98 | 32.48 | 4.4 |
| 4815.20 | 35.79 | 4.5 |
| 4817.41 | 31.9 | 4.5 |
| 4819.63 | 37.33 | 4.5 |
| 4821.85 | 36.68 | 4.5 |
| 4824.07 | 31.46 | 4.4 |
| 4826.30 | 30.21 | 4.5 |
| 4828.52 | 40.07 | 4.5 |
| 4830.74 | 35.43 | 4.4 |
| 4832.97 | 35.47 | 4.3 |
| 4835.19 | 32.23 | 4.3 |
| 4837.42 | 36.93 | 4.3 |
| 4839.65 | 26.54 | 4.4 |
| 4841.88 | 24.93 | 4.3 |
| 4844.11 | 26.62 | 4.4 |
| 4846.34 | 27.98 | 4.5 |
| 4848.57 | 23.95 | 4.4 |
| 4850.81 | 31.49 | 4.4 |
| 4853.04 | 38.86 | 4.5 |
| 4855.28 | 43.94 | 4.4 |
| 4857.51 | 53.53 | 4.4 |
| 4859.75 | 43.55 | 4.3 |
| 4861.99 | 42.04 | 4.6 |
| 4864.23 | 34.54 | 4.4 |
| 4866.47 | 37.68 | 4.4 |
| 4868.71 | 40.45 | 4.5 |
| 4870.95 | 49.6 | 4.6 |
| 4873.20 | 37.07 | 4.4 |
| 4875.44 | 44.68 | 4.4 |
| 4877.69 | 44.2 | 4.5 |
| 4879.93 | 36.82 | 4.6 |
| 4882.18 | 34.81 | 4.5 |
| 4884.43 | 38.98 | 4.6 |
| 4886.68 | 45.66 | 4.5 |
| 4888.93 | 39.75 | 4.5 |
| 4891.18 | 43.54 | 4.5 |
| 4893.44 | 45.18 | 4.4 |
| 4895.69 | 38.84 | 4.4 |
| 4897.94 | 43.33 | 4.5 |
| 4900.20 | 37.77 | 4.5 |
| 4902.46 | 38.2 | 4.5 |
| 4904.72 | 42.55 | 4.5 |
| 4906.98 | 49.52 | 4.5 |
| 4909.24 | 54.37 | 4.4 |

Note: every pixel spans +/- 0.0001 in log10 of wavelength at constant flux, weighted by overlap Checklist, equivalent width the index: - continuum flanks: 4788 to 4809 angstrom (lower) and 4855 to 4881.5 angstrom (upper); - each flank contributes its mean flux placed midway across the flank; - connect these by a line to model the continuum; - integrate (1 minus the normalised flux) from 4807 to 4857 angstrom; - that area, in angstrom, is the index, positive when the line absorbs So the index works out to 8.0 angstrom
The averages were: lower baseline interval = 38.1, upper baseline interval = 42.2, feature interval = 33.7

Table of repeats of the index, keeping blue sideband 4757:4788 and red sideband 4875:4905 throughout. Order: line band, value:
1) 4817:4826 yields 1.08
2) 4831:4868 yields 4.29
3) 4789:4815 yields 0.50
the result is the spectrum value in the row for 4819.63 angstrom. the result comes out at 37.33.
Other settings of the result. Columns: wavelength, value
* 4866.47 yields 37.68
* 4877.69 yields 44.2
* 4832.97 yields 35.47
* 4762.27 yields 42.98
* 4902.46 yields 38.2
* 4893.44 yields 45.18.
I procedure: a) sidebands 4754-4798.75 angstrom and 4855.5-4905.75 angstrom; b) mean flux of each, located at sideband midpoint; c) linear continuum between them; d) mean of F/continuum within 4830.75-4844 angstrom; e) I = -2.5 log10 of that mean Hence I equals 0.26 mag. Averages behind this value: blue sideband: 37.3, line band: 31.2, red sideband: 41.5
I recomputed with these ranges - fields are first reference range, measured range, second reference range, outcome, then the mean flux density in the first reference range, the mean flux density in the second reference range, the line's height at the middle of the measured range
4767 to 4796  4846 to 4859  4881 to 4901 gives 0.08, 38.4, 40.9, 40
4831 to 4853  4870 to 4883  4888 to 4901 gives -0.10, 30.2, 41.5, 37.7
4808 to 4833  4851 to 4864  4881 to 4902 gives -0.13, 35.1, 40.8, 38.1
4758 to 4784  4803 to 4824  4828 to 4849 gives -0.05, 37.2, 31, 33.3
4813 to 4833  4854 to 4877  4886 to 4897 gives -0.08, 34.8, 42.5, 39.6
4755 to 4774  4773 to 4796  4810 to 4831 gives -0.05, 37.1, 34.8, 36.3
